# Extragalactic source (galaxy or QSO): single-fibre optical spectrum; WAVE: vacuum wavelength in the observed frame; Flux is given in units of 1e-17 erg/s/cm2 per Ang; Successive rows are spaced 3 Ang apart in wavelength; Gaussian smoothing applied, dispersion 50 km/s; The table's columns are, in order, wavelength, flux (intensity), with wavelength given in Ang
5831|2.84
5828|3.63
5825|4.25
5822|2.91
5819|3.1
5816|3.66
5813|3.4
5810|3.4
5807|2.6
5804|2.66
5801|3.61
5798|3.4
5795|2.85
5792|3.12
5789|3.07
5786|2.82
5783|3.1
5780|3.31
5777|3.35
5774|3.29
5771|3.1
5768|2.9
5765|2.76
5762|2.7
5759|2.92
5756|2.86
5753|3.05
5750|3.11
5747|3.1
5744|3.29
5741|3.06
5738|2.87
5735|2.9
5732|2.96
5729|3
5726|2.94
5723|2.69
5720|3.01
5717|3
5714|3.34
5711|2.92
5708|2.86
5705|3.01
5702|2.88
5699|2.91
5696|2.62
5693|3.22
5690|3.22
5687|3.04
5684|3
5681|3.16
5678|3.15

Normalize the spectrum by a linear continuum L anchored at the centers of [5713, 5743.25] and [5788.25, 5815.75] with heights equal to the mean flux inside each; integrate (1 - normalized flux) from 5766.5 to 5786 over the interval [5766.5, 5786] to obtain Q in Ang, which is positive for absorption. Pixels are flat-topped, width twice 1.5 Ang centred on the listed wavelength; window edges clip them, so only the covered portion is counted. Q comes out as -0.4 Ang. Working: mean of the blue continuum 2.98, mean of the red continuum 3.15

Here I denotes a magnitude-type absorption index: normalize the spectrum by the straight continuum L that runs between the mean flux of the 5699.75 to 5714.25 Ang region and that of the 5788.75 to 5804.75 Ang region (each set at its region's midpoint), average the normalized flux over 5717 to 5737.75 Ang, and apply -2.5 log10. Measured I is 0.03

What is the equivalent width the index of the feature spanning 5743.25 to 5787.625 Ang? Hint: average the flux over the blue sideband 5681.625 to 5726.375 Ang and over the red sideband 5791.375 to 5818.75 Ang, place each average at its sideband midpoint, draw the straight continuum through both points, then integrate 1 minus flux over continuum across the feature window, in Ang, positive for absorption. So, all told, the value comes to 0.95 Ang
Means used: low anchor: 2.98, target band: 3.04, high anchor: 3.19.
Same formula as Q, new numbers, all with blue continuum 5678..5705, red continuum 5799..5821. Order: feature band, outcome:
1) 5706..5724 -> 0.43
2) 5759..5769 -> 1.05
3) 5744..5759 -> 0.31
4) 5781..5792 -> 0.48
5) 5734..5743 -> 0.36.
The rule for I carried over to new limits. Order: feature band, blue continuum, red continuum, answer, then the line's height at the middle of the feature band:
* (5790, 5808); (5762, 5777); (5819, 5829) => 0.08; 3.29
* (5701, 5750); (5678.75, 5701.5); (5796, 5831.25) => 0.04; 3.1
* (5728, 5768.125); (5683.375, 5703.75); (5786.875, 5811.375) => 0.02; 3.03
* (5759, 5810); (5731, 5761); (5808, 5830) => 0.07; 3.24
